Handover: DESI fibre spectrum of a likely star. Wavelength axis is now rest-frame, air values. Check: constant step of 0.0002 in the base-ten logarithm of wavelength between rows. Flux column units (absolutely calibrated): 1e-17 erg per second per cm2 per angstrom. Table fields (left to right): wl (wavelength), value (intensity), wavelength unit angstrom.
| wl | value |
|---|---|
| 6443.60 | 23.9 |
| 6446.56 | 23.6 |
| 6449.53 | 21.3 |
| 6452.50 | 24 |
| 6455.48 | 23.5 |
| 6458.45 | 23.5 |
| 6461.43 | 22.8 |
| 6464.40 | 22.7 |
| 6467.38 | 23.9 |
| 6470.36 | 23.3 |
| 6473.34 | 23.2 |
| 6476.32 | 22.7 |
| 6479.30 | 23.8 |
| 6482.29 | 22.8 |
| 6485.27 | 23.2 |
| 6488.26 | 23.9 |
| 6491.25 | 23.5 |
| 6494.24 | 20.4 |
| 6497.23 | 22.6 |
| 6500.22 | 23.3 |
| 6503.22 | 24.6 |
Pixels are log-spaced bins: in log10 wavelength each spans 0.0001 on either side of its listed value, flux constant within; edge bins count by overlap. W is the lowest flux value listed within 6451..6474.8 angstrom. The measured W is 22.7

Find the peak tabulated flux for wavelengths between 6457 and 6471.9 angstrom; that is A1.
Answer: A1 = 23.9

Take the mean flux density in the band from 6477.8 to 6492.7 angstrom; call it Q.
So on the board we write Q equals 23.4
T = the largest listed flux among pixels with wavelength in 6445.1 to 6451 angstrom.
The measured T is 23.6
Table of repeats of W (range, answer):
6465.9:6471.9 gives 23.3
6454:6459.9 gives 23.5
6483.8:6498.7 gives 20.4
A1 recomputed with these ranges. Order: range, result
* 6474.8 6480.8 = 23.8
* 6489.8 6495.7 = 23.5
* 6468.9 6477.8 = 23.3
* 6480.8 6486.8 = 23.2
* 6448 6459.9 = 24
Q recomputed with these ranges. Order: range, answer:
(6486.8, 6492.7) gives 23.7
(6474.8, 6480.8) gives 23.2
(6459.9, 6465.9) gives 22.8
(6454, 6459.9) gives 23.5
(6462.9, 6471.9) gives 23.3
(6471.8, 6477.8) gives 23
